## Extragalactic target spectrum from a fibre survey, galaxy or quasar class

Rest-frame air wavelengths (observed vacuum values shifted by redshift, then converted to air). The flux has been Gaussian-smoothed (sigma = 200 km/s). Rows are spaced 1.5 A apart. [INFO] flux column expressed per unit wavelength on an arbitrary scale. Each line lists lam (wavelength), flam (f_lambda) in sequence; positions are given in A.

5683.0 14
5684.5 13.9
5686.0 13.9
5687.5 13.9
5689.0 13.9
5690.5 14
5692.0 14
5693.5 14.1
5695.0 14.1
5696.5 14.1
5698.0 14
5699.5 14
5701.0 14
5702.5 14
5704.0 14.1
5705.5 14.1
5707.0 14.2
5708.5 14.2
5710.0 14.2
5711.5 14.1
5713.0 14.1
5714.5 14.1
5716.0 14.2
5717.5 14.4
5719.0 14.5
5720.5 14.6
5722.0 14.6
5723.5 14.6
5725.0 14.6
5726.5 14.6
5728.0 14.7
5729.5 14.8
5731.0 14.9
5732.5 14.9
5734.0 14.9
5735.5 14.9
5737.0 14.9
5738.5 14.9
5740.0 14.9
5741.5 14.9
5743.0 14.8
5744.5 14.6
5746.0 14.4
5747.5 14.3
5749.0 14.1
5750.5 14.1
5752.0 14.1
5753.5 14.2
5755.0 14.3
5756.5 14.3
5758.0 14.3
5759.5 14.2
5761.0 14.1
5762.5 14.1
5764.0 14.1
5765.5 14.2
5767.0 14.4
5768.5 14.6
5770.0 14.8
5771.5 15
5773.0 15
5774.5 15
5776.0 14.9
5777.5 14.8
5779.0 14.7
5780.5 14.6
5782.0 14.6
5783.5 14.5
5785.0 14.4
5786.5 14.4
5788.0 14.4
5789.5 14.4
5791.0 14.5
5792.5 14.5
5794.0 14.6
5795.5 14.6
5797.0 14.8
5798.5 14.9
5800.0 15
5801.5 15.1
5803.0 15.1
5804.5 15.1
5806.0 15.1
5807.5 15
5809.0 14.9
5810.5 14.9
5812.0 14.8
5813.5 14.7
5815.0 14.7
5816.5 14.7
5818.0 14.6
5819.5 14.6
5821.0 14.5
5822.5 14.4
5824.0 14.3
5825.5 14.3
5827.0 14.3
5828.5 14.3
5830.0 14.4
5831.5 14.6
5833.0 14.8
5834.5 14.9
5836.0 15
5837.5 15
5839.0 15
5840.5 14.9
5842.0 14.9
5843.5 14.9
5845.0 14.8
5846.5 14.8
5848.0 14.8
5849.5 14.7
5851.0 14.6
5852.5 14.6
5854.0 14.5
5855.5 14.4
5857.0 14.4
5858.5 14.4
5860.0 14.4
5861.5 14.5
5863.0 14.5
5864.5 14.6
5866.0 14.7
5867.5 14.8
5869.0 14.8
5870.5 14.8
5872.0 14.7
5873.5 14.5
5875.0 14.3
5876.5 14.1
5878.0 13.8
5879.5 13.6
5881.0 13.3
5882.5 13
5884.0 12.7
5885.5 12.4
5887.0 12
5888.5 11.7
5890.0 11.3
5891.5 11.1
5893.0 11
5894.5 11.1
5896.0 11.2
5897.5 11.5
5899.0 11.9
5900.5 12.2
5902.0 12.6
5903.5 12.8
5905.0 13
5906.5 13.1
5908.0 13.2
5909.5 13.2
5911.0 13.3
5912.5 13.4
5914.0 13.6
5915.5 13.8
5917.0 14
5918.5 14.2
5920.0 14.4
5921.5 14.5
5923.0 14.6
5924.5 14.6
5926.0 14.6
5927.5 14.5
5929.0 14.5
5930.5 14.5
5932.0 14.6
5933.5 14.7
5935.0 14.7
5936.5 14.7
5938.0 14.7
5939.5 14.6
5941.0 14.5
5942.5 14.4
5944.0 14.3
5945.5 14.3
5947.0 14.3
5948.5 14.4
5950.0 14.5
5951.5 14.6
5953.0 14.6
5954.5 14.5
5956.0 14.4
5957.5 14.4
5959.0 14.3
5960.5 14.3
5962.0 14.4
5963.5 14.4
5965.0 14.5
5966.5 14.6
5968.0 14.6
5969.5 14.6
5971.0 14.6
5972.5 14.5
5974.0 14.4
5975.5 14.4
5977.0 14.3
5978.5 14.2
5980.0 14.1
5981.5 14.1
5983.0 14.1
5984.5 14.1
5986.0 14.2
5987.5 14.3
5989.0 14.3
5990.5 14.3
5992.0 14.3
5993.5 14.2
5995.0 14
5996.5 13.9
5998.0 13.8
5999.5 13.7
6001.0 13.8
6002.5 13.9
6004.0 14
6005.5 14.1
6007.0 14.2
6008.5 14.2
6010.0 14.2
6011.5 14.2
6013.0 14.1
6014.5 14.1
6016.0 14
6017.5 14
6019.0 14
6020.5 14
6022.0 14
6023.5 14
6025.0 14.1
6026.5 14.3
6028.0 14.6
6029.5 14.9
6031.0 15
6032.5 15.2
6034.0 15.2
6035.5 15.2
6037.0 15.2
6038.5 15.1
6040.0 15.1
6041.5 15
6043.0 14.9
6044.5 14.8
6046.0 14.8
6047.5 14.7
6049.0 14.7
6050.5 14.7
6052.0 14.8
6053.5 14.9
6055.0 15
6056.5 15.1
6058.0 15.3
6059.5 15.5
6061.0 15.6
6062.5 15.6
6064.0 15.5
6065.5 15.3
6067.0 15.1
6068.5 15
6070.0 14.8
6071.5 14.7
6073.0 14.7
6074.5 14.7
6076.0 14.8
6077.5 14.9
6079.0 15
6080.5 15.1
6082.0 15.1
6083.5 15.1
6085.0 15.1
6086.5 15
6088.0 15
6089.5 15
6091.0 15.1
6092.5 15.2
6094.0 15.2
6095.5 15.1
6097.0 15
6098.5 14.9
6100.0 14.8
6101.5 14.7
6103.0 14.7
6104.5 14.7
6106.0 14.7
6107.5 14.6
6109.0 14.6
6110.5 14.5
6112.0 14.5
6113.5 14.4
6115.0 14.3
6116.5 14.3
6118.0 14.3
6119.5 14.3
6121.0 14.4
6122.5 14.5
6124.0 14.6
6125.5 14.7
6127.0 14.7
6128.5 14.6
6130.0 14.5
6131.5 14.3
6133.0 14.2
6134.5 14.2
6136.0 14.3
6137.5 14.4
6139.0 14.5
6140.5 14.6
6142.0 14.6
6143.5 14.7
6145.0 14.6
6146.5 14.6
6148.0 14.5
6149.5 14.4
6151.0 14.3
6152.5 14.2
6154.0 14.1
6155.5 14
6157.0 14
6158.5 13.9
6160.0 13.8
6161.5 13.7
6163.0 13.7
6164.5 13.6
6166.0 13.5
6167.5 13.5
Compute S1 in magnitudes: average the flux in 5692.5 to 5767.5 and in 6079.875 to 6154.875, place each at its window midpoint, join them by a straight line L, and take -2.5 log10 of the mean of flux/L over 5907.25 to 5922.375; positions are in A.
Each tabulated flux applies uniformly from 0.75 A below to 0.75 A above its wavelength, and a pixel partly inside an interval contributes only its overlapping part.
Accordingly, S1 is 0.06 mag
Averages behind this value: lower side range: 14.4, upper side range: 14.6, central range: 13.8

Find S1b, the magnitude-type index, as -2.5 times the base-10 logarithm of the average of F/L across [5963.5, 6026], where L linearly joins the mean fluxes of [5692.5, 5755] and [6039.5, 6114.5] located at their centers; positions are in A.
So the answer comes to 0.05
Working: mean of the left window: 14.4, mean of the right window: 14.9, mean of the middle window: 14.2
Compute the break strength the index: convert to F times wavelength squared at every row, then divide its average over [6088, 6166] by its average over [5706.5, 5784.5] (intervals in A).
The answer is 1.13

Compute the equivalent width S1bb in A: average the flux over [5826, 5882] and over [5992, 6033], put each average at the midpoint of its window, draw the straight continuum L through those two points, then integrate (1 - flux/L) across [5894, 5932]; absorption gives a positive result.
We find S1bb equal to 2.6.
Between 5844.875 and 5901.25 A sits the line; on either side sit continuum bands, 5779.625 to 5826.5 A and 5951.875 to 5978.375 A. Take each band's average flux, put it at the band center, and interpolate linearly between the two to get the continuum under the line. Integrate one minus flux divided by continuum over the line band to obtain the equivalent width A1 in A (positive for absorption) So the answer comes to 4.1 A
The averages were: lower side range 14.7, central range 13.5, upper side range 14.5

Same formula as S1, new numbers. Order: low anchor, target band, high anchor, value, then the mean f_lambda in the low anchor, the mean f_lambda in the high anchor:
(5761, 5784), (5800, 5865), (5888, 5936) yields -0.05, 14.6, 13.2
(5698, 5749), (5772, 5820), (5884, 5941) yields -0.05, 14.5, 13.3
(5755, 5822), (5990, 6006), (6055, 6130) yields 0.06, 14.6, 14.9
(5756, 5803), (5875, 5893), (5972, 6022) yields 0.14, 14.6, 14.1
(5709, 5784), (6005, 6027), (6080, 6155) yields 0.04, 14.5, 14.6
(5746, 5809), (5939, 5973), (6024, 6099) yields 0.03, 14.6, 15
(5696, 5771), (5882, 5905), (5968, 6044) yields 0.20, 14.4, 14.3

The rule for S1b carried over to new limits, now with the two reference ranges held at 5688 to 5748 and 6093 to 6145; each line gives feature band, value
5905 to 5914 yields 0.10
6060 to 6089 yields -0.04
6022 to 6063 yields -0.03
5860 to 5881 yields 0.01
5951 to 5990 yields 0.01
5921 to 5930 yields 0.00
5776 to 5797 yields -0.01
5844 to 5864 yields -0.01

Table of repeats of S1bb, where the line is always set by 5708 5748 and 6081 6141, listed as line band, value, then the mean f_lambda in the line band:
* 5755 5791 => 0.2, 14.5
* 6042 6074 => -0.8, 15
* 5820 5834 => 0.2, 14.4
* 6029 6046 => -0.5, 15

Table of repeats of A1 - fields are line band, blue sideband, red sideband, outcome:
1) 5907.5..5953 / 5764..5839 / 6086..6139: 1.2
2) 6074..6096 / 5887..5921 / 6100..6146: -1.3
